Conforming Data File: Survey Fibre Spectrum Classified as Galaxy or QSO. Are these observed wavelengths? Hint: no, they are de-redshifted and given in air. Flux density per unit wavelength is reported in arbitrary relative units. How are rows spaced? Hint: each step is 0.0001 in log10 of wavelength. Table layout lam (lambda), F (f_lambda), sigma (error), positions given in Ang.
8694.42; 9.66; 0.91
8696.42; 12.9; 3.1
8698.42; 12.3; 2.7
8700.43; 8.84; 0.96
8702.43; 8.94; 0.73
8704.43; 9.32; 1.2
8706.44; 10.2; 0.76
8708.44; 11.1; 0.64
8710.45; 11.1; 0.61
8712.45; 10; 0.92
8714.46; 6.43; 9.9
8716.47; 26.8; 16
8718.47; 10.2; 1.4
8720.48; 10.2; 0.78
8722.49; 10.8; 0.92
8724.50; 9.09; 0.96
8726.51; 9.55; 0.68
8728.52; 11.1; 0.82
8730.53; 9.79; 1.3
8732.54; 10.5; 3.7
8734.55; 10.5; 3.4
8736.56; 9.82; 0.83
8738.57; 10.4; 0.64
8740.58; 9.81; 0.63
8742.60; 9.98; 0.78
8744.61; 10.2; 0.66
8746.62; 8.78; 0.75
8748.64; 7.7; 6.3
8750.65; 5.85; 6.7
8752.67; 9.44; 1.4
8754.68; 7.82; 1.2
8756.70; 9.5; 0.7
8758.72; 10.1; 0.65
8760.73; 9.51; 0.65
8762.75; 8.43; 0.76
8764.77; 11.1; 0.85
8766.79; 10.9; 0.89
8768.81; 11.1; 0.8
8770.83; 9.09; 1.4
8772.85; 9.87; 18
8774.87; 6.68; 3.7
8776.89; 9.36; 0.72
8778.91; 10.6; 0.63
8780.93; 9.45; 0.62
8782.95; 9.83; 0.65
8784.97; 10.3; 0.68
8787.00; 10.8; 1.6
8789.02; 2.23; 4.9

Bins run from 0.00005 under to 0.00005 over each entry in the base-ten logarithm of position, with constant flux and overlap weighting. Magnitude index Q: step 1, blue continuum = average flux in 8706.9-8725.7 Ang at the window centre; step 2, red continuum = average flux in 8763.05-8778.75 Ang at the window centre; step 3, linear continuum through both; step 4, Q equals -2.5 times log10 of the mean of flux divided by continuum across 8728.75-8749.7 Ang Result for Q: 0.11 mag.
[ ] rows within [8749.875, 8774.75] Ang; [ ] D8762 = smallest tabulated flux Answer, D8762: 5.85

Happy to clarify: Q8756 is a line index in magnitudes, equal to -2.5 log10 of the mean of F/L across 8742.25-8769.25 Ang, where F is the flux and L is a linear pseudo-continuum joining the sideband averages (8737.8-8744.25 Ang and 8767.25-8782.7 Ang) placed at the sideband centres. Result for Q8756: 0.06 mag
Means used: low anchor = 10.1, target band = 9.26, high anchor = 9.52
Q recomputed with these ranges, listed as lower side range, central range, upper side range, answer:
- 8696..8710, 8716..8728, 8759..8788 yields -0.18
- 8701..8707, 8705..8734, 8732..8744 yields -0.15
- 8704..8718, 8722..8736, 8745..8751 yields -0.01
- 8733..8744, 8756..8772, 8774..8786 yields -0.03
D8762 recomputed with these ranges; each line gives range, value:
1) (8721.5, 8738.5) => 9.09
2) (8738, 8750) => 7.7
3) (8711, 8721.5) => 6.43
